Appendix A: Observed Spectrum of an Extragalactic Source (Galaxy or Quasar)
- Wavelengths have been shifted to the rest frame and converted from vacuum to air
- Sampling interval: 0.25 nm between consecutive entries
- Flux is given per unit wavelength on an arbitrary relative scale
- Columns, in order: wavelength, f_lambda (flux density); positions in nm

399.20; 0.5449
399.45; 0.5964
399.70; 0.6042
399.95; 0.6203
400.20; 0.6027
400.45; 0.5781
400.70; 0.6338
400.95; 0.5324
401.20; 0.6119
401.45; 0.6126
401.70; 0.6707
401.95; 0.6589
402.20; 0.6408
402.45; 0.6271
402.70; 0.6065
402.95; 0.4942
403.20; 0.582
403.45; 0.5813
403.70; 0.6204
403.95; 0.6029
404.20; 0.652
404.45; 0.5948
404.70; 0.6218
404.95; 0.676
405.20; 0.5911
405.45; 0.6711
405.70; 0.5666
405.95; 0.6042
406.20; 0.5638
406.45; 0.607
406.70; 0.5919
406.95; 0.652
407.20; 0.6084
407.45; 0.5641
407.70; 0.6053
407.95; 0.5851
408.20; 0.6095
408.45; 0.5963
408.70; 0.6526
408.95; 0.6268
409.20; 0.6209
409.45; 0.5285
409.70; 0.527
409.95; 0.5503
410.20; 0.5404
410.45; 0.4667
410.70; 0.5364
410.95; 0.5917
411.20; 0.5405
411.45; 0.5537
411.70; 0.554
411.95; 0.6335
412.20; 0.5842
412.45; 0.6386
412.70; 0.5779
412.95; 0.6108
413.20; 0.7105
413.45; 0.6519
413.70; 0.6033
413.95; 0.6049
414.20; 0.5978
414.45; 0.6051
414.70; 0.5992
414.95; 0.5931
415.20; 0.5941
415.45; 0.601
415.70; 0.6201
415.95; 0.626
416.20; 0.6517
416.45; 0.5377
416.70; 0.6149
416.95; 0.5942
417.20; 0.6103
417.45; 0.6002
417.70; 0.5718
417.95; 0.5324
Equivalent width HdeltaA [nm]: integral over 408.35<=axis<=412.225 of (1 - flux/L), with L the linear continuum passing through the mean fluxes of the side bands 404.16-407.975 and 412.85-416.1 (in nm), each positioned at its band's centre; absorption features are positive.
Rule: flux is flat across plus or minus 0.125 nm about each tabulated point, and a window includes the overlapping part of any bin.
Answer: 0.28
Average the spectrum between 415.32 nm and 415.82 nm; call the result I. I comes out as 0.61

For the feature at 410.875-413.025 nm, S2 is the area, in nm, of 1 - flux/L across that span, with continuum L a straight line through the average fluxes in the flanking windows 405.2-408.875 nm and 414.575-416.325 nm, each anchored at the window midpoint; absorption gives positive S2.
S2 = 0.080 nm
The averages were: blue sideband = 0.605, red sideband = 0.612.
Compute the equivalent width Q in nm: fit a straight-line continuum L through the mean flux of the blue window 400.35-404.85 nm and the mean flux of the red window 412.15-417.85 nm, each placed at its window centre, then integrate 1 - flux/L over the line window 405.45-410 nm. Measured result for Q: 0.10 nm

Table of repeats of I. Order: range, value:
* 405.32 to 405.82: 0.619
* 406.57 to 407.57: 0.604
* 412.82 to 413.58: 0.657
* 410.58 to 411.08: 0.564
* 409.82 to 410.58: 0.519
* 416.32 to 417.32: 0.589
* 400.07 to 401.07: 0.587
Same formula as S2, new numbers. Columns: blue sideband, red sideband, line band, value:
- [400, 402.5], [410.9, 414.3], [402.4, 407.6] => 0.08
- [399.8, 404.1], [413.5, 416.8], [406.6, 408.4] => 0.01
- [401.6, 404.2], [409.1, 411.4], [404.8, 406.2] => -0.07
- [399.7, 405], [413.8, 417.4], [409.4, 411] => 0.20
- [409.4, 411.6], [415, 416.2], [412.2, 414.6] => -0.16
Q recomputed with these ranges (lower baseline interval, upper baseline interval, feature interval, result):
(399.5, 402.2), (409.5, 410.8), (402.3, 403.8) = 0.02 nm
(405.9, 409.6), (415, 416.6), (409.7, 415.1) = 0.15 nm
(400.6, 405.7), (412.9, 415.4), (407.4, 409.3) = 0.02 nm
